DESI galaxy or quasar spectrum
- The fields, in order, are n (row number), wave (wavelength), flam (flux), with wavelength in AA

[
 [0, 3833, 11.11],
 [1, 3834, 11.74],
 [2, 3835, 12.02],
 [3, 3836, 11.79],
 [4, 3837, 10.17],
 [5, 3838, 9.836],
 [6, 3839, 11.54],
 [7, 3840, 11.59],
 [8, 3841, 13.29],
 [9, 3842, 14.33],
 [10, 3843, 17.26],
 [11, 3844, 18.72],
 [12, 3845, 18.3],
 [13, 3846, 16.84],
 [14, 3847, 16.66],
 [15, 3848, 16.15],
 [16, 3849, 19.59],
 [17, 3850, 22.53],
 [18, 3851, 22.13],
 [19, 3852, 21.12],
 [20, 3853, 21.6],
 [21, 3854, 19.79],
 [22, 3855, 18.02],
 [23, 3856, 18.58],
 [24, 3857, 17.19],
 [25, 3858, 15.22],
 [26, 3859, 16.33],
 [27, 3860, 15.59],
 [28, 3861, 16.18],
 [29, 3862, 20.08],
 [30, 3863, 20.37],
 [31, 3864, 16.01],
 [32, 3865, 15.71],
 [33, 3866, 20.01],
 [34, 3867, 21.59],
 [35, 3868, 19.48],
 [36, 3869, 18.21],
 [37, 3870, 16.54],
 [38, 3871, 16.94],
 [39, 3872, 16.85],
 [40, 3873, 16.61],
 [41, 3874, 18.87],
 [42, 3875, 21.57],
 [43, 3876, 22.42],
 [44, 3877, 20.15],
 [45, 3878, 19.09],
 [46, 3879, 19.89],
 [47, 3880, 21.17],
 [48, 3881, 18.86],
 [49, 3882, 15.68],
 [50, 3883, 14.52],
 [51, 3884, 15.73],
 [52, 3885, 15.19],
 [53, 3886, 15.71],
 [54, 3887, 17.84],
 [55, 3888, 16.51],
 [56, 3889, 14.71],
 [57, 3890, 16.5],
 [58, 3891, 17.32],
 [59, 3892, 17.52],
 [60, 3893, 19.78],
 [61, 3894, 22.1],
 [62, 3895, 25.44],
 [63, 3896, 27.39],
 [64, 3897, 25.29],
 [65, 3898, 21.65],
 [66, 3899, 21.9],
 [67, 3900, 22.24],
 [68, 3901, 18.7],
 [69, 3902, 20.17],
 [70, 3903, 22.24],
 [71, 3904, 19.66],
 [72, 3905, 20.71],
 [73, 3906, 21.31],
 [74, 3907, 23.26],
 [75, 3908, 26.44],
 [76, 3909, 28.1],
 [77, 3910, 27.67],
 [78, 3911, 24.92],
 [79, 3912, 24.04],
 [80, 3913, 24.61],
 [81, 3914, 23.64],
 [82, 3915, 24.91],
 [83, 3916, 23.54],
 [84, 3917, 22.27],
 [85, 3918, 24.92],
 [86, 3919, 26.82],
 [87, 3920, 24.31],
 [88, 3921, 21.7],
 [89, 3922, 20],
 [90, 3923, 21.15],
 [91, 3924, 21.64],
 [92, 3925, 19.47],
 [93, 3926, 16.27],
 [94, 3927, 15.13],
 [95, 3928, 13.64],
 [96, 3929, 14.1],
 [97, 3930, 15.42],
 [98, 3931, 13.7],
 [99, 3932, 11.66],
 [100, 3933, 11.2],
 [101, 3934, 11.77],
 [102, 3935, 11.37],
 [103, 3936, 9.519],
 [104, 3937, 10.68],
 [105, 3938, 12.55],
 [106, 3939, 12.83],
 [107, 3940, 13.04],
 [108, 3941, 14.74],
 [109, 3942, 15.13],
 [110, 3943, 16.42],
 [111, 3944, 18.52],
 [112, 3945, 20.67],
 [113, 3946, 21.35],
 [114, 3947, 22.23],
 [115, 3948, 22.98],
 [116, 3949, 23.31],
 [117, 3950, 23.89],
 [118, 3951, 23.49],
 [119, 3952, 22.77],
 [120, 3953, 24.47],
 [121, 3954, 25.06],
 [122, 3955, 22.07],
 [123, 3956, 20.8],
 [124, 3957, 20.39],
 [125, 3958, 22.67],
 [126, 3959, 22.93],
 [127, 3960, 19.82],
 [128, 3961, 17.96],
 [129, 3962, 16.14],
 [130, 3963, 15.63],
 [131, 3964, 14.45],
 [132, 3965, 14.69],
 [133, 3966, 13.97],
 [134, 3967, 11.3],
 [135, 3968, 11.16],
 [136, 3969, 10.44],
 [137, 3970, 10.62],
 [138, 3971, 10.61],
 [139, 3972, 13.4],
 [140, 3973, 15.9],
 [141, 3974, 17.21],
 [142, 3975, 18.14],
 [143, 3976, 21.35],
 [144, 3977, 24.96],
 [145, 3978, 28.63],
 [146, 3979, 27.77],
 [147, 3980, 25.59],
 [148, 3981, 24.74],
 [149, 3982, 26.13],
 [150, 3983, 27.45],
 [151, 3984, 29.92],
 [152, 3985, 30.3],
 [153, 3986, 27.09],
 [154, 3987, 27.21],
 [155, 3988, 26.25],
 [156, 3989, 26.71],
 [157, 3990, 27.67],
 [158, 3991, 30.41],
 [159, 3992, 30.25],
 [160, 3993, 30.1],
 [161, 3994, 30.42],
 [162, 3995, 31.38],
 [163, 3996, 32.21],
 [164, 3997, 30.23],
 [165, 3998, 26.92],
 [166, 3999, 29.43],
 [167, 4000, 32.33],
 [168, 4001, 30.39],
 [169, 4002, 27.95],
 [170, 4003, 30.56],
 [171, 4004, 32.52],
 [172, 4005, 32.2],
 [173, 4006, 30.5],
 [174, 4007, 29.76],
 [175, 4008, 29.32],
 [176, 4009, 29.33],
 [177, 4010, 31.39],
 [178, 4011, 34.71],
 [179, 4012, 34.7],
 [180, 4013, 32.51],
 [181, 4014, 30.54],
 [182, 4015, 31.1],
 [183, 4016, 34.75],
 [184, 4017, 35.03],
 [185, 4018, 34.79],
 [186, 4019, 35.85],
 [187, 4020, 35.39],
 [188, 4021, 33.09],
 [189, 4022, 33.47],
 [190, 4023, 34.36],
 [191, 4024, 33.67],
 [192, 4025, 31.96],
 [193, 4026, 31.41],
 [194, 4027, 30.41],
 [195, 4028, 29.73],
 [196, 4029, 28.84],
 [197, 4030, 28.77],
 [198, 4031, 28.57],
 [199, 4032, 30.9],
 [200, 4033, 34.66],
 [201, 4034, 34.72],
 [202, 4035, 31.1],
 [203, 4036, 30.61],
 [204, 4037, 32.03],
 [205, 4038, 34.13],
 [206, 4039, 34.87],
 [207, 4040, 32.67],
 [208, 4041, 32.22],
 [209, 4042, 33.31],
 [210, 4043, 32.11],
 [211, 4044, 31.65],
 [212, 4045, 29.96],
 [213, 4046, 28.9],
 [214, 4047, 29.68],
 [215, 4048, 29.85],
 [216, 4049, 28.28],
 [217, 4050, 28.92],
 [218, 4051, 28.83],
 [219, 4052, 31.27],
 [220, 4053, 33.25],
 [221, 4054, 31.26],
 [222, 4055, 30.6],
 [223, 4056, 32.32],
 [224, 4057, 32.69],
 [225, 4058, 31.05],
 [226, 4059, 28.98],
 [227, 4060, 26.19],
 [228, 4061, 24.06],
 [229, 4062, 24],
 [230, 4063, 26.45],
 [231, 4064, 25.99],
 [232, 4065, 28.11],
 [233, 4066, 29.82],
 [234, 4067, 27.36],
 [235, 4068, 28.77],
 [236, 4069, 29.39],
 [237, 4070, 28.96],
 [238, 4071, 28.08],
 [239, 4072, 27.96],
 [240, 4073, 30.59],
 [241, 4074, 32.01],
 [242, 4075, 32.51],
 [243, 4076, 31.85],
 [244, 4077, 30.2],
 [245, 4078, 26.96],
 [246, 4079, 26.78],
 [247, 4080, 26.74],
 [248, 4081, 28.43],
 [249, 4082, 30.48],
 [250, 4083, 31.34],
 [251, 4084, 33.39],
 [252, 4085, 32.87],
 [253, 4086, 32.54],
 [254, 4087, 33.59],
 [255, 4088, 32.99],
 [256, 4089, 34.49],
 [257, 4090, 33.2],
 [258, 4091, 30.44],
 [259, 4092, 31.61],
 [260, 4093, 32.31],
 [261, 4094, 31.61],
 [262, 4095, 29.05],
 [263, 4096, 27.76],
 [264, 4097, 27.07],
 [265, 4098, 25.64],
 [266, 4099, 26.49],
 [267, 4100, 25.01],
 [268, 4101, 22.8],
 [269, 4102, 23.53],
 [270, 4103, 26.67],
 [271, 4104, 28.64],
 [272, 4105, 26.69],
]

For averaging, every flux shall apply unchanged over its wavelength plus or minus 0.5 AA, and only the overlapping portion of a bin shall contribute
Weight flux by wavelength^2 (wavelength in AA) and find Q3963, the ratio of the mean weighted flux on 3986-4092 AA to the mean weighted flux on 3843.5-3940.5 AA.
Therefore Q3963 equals 1.74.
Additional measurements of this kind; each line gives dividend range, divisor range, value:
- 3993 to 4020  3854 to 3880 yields 1.85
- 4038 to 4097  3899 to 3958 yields 1.63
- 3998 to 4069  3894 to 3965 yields 1.63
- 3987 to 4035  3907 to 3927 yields 1.41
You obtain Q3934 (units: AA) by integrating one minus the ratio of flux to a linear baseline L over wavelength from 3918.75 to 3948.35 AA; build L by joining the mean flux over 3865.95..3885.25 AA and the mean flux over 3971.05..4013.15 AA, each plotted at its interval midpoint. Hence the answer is 8.3 AA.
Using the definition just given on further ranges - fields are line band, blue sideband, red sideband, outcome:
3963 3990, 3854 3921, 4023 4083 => 5.29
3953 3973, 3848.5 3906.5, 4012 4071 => 6.72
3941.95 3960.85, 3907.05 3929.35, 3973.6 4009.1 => 2.55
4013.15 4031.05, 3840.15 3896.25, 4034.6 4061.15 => -2.09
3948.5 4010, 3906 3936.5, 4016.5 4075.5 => 2.80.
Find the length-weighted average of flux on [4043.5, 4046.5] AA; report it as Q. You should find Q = 30.2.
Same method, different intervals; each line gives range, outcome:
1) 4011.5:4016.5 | 32.7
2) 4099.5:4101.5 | 23.9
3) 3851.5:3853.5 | 21.4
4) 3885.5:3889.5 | 16.2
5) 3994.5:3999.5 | 30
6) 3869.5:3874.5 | 17.2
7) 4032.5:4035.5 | 33.5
